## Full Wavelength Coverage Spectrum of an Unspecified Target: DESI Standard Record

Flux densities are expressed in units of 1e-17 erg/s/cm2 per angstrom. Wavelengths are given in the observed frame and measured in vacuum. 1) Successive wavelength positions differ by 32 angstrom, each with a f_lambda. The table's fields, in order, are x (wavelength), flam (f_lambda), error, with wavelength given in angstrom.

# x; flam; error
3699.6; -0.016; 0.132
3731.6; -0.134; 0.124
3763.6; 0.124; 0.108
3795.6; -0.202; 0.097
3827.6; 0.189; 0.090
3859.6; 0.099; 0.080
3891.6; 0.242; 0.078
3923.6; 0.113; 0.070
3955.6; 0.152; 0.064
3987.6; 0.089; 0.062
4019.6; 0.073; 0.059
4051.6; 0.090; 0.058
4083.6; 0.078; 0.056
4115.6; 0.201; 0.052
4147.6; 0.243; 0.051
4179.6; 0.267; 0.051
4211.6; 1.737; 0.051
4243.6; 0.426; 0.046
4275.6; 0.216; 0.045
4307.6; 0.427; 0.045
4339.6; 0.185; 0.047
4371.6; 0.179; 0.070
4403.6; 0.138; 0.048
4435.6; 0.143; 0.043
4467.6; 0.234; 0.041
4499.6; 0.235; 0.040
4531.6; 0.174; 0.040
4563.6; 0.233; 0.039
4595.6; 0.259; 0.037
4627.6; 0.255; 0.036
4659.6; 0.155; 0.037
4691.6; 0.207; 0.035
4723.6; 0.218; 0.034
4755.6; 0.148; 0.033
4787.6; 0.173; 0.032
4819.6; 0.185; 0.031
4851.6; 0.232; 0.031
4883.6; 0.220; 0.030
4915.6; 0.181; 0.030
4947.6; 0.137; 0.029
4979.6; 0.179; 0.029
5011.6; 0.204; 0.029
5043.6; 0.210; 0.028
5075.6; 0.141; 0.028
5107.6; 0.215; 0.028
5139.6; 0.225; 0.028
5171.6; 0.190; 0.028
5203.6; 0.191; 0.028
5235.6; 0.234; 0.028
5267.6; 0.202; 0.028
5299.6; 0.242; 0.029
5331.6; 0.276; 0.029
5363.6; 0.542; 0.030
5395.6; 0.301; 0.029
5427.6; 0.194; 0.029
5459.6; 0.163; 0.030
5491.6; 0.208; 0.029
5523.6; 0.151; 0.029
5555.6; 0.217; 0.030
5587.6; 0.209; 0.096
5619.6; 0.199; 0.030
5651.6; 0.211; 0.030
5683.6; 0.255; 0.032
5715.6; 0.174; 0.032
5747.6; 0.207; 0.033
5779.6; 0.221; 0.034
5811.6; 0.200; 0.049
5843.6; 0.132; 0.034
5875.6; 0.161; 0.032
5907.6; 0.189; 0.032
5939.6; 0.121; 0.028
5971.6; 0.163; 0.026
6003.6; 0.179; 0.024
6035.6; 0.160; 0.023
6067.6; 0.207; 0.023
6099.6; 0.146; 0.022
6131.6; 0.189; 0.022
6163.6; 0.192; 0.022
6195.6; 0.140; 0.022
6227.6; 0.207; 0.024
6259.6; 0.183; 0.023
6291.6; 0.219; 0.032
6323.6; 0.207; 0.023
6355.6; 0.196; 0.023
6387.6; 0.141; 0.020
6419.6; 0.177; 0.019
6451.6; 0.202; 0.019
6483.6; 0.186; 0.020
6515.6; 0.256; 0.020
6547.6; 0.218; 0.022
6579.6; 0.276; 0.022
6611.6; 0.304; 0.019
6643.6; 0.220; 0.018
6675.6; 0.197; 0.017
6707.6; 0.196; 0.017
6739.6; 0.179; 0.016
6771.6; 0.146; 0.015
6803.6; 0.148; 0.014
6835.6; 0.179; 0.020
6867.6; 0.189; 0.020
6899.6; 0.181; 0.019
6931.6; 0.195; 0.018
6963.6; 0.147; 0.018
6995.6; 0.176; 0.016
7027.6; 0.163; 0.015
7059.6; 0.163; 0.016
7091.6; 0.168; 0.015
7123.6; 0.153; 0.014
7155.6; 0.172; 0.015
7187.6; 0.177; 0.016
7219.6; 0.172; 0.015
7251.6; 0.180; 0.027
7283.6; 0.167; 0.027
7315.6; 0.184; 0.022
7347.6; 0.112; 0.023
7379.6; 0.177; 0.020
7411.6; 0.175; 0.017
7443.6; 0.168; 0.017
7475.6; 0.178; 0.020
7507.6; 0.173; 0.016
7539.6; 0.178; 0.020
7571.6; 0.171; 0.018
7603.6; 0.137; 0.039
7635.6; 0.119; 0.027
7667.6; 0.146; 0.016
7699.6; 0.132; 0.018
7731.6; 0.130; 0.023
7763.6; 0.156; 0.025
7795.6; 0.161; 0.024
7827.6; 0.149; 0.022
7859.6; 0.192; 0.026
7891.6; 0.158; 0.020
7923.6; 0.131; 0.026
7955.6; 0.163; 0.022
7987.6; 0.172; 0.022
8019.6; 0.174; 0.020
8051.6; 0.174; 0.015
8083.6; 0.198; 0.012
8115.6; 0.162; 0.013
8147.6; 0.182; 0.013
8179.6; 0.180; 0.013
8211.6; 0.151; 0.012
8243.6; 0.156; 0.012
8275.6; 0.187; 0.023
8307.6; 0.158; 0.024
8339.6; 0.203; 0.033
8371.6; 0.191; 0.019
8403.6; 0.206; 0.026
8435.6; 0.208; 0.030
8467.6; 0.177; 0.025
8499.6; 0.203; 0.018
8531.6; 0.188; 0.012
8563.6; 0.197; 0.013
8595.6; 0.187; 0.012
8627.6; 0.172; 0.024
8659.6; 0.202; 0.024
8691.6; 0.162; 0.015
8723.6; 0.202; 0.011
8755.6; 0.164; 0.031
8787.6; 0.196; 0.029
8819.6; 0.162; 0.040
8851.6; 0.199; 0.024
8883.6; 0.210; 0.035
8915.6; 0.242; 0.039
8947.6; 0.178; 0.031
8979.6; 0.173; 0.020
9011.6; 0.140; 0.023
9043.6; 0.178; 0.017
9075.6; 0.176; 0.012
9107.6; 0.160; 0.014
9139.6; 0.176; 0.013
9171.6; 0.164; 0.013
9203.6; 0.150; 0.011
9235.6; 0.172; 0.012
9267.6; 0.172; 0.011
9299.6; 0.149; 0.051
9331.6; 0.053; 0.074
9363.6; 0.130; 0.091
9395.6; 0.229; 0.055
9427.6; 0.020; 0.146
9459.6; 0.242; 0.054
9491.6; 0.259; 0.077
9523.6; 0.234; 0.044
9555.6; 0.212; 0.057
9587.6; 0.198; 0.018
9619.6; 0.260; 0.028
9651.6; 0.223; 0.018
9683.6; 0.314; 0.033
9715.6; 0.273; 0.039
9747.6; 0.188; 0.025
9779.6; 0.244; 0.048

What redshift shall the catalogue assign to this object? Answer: 2.46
